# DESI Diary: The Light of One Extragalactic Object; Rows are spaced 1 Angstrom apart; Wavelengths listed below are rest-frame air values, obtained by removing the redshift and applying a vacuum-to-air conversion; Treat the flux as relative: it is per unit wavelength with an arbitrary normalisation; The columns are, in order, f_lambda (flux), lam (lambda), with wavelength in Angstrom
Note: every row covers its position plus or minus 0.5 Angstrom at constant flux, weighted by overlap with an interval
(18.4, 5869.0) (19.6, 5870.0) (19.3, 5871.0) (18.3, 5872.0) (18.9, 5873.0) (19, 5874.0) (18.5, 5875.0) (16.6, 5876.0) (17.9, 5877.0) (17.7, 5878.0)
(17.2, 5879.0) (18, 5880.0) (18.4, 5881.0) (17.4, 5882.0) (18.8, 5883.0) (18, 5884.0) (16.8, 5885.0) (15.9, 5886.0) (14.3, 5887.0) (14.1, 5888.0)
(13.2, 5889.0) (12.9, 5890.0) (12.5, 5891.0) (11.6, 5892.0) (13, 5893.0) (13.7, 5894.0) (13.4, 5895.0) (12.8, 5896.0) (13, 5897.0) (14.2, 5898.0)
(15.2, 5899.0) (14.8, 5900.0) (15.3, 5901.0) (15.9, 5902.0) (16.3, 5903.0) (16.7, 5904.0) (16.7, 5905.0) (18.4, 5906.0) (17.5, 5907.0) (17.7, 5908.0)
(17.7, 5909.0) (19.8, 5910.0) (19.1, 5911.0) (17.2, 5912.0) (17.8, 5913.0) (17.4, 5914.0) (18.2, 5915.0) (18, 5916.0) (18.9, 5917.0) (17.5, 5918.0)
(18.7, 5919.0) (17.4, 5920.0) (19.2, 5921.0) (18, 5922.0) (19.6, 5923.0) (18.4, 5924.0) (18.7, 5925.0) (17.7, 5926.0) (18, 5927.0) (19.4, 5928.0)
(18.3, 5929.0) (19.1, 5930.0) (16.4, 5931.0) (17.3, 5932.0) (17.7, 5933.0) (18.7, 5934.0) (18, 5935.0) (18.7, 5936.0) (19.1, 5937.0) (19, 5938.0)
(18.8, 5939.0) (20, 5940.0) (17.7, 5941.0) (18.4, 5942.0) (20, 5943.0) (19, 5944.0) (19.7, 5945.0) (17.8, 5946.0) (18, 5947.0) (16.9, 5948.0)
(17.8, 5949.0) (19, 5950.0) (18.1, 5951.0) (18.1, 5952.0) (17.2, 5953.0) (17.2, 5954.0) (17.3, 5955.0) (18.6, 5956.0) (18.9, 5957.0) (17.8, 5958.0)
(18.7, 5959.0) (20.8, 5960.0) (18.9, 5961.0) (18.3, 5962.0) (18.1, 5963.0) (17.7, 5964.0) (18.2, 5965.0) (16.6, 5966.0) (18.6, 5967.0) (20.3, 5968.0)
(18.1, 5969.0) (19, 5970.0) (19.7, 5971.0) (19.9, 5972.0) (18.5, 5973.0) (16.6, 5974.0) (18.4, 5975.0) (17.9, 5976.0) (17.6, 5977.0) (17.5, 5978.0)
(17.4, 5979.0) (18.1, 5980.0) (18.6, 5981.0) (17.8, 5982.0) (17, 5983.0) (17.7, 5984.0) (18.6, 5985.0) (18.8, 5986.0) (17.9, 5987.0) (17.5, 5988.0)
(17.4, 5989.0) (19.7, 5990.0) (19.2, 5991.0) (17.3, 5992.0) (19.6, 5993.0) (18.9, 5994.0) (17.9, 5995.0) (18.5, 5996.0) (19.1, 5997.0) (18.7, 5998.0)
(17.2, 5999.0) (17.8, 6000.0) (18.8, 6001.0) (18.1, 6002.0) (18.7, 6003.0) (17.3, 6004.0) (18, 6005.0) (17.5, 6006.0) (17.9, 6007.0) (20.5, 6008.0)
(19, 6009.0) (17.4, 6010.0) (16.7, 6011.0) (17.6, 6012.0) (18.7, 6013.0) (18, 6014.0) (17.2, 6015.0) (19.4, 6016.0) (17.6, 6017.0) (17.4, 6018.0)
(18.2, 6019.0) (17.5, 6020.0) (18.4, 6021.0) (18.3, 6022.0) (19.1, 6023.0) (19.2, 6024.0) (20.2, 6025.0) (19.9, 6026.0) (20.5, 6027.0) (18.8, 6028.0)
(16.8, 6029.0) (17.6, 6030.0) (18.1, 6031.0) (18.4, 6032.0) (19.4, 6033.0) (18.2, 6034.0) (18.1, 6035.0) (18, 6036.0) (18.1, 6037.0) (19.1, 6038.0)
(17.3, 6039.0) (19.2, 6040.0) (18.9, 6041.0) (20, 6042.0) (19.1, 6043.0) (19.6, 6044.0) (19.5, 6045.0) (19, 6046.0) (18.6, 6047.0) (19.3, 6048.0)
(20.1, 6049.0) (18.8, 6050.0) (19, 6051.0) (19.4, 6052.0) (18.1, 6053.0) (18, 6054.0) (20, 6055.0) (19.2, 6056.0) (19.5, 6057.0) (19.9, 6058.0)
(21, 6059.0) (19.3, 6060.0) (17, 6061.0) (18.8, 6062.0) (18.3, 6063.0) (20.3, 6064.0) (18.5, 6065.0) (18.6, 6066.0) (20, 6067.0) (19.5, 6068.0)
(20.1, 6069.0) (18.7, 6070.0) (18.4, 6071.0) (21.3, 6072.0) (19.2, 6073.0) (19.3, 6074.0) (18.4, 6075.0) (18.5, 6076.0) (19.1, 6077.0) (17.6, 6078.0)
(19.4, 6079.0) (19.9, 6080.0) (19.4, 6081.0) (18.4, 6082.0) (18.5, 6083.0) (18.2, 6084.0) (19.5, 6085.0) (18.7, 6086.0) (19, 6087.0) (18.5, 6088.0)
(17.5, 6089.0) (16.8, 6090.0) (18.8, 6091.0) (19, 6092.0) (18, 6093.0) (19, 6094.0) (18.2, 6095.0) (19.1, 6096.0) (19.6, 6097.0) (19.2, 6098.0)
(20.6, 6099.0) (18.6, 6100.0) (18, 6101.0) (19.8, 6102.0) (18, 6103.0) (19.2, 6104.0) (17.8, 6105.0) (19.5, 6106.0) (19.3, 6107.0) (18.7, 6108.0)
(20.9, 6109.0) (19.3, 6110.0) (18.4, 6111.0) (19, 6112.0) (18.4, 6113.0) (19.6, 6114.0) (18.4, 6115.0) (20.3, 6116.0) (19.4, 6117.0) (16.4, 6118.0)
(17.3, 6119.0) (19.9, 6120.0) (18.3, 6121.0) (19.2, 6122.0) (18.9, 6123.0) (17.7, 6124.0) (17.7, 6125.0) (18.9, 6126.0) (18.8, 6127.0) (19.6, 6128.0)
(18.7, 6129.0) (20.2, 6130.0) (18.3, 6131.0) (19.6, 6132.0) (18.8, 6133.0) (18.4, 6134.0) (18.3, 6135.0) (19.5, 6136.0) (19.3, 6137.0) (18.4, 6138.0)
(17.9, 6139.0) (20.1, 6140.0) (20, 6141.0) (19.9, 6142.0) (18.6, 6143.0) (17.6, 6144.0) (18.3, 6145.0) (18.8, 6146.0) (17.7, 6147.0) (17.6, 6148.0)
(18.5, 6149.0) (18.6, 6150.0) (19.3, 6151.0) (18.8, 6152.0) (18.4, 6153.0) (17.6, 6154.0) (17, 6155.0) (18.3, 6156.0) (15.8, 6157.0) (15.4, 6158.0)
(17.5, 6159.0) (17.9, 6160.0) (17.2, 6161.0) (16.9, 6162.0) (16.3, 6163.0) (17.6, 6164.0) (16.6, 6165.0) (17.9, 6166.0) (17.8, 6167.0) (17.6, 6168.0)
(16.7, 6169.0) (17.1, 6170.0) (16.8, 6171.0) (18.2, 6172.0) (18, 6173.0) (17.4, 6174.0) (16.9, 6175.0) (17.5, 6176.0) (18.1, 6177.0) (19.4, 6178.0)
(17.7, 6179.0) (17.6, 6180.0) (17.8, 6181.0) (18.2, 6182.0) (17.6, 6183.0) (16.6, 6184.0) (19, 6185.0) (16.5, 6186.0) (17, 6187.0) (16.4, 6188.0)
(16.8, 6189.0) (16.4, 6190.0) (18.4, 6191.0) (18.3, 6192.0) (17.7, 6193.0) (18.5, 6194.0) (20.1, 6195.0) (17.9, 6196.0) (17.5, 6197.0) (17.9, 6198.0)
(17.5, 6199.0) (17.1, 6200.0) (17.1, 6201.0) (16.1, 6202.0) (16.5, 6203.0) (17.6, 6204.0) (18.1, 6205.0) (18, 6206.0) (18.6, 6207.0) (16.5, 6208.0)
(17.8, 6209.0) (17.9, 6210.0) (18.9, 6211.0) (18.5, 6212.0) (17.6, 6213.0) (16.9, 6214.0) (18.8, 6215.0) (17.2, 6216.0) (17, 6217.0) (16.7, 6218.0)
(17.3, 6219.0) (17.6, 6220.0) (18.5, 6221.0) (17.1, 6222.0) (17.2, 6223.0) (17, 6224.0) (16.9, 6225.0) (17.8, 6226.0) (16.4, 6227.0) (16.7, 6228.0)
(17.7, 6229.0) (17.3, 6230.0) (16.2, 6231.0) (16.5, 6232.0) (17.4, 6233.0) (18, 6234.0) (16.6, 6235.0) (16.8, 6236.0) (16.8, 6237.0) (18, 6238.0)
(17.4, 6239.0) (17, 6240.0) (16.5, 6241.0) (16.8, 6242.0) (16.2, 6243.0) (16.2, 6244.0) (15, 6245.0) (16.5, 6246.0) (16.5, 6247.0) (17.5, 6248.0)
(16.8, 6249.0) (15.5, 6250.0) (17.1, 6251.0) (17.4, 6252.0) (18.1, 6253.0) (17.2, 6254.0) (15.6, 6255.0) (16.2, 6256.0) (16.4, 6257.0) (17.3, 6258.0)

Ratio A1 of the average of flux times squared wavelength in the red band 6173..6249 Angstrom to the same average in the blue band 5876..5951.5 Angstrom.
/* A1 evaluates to 1.11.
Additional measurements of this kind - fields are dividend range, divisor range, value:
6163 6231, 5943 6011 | 1.03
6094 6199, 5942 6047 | 1.04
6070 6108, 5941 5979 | 1.07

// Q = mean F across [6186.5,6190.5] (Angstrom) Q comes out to 16.6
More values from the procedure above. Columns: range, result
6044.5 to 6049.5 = 19.3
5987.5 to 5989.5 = 17.4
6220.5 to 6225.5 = 17.3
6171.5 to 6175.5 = 17.6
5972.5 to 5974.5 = 17.6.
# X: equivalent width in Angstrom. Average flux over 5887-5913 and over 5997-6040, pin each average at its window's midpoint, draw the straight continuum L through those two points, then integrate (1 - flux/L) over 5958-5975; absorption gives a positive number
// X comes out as -1.6 Angstrom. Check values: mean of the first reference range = 15.3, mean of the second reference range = 18.3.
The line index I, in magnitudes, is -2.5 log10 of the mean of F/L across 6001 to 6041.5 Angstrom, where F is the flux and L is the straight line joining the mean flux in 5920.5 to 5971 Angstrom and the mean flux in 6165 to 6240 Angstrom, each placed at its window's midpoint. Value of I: -0.01 mag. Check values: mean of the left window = 18.4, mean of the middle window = 18.4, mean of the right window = 17.5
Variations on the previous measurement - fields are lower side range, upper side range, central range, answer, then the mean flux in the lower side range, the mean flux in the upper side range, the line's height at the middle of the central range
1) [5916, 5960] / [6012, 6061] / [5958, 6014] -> 0.02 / 18.4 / 18.8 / 18.6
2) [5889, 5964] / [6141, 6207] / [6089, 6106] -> -0.07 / 17.4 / 17.7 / 17.6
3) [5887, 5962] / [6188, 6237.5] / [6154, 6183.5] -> 0.00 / 17.3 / 17.5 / 17.4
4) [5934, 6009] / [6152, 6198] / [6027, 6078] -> -0.05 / 18.4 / 17.5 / 18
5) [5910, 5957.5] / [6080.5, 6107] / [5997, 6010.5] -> 0.01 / 18.3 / 18.7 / 18.5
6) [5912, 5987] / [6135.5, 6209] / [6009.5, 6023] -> 0.01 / 18.3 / 17.8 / 18.1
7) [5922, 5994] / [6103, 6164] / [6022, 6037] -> -0.02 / 18.3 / 18.5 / 18.4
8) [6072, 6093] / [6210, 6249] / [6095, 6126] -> -0.03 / 18.7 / 17.1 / 18.4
